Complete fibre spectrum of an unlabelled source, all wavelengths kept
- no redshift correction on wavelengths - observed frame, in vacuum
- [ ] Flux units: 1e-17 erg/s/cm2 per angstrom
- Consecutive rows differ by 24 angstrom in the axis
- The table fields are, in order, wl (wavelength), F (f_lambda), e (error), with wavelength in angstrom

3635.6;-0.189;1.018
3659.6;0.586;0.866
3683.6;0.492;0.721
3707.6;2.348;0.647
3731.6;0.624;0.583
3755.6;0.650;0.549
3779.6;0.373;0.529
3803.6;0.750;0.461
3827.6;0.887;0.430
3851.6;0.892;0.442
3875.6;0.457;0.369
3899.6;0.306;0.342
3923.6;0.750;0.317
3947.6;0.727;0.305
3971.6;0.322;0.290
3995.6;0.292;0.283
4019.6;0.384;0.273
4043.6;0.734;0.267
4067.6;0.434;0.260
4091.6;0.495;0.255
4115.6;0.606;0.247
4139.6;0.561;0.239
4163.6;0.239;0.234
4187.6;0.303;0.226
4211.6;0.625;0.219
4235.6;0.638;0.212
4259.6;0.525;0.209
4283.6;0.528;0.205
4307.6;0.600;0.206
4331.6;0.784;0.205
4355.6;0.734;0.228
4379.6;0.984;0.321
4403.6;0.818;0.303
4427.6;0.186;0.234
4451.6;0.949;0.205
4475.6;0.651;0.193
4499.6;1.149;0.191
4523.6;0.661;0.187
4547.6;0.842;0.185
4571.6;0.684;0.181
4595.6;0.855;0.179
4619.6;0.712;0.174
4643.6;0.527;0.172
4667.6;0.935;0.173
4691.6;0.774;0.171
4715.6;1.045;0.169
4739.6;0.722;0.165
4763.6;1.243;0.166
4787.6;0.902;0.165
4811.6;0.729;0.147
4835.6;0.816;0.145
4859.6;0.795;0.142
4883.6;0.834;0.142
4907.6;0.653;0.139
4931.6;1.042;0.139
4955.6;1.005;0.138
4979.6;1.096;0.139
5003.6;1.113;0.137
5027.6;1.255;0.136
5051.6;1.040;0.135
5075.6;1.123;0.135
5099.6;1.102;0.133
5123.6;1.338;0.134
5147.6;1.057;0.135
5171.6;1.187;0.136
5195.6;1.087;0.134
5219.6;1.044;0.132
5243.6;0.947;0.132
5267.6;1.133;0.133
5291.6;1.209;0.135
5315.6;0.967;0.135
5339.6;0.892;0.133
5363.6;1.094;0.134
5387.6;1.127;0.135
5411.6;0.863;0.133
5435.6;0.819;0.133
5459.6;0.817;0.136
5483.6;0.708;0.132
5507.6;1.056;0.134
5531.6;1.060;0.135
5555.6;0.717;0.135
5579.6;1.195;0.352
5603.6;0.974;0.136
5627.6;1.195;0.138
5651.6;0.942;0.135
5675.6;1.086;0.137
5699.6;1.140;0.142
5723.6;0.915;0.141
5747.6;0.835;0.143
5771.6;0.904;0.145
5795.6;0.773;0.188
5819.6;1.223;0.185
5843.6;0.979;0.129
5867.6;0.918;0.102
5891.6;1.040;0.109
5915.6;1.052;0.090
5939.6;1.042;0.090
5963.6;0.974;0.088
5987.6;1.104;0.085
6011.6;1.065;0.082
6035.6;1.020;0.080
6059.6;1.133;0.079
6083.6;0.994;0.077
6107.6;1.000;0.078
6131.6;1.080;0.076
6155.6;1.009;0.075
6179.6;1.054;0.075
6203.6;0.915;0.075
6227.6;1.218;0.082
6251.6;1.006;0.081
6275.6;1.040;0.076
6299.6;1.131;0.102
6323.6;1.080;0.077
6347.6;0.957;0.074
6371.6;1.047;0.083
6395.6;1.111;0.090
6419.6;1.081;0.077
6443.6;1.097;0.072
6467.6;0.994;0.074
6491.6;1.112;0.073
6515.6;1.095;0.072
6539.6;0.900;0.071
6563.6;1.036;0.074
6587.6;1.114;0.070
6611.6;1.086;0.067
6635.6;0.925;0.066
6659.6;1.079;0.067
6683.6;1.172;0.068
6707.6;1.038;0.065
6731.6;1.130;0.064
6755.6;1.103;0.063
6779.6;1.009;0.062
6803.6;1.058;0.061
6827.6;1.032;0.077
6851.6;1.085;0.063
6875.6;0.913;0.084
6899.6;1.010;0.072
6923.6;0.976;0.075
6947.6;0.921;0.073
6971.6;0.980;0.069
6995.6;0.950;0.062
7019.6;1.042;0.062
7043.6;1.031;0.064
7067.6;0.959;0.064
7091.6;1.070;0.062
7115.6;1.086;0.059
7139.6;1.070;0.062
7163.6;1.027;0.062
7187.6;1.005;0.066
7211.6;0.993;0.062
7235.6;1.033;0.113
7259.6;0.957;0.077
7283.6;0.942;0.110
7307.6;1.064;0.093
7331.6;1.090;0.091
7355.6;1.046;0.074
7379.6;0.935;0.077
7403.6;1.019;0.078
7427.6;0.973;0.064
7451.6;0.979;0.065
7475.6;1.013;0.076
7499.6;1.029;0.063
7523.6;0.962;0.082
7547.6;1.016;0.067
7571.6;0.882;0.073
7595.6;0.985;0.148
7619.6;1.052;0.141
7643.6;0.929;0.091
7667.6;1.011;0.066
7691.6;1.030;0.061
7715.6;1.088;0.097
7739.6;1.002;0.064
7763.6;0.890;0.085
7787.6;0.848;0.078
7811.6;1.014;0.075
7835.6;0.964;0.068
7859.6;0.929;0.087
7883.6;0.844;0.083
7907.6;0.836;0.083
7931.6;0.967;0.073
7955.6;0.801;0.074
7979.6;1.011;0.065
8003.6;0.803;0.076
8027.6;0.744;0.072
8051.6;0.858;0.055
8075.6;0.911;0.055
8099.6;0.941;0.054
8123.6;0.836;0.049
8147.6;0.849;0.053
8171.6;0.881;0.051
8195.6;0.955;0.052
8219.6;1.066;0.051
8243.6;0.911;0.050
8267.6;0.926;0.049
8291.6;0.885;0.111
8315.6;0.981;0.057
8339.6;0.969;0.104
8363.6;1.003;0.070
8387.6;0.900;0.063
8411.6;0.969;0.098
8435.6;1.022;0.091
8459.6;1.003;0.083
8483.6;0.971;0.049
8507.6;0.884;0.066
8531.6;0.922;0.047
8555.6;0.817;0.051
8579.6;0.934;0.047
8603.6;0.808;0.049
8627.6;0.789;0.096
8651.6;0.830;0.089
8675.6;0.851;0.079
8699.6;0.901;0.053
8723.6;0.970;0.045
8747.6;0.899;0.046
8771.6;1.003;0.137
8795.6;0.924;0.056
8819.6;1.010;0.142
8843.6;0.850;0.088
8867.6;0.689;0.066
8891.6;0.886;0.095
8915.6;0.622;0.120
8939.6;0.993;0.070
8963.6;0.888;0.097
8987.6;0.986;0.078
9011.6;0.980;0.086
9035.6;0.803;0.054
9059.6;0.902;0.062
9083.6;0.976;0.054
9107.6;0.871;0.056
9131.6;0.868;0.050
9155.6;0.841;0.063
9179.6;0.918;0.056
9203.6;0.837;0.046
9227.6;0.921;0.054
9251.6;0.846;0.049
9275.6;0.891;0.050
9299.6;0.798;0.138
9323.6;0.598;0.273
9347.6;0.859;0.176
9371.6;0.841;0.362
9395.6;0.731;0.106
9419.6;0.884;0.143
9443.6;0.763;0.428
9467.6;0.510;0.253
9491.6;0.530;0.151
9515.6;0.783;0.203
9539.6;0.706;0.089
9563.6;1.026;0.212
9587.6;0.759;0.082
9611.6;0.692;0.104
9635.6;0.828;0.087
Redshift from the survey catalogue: 0.11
